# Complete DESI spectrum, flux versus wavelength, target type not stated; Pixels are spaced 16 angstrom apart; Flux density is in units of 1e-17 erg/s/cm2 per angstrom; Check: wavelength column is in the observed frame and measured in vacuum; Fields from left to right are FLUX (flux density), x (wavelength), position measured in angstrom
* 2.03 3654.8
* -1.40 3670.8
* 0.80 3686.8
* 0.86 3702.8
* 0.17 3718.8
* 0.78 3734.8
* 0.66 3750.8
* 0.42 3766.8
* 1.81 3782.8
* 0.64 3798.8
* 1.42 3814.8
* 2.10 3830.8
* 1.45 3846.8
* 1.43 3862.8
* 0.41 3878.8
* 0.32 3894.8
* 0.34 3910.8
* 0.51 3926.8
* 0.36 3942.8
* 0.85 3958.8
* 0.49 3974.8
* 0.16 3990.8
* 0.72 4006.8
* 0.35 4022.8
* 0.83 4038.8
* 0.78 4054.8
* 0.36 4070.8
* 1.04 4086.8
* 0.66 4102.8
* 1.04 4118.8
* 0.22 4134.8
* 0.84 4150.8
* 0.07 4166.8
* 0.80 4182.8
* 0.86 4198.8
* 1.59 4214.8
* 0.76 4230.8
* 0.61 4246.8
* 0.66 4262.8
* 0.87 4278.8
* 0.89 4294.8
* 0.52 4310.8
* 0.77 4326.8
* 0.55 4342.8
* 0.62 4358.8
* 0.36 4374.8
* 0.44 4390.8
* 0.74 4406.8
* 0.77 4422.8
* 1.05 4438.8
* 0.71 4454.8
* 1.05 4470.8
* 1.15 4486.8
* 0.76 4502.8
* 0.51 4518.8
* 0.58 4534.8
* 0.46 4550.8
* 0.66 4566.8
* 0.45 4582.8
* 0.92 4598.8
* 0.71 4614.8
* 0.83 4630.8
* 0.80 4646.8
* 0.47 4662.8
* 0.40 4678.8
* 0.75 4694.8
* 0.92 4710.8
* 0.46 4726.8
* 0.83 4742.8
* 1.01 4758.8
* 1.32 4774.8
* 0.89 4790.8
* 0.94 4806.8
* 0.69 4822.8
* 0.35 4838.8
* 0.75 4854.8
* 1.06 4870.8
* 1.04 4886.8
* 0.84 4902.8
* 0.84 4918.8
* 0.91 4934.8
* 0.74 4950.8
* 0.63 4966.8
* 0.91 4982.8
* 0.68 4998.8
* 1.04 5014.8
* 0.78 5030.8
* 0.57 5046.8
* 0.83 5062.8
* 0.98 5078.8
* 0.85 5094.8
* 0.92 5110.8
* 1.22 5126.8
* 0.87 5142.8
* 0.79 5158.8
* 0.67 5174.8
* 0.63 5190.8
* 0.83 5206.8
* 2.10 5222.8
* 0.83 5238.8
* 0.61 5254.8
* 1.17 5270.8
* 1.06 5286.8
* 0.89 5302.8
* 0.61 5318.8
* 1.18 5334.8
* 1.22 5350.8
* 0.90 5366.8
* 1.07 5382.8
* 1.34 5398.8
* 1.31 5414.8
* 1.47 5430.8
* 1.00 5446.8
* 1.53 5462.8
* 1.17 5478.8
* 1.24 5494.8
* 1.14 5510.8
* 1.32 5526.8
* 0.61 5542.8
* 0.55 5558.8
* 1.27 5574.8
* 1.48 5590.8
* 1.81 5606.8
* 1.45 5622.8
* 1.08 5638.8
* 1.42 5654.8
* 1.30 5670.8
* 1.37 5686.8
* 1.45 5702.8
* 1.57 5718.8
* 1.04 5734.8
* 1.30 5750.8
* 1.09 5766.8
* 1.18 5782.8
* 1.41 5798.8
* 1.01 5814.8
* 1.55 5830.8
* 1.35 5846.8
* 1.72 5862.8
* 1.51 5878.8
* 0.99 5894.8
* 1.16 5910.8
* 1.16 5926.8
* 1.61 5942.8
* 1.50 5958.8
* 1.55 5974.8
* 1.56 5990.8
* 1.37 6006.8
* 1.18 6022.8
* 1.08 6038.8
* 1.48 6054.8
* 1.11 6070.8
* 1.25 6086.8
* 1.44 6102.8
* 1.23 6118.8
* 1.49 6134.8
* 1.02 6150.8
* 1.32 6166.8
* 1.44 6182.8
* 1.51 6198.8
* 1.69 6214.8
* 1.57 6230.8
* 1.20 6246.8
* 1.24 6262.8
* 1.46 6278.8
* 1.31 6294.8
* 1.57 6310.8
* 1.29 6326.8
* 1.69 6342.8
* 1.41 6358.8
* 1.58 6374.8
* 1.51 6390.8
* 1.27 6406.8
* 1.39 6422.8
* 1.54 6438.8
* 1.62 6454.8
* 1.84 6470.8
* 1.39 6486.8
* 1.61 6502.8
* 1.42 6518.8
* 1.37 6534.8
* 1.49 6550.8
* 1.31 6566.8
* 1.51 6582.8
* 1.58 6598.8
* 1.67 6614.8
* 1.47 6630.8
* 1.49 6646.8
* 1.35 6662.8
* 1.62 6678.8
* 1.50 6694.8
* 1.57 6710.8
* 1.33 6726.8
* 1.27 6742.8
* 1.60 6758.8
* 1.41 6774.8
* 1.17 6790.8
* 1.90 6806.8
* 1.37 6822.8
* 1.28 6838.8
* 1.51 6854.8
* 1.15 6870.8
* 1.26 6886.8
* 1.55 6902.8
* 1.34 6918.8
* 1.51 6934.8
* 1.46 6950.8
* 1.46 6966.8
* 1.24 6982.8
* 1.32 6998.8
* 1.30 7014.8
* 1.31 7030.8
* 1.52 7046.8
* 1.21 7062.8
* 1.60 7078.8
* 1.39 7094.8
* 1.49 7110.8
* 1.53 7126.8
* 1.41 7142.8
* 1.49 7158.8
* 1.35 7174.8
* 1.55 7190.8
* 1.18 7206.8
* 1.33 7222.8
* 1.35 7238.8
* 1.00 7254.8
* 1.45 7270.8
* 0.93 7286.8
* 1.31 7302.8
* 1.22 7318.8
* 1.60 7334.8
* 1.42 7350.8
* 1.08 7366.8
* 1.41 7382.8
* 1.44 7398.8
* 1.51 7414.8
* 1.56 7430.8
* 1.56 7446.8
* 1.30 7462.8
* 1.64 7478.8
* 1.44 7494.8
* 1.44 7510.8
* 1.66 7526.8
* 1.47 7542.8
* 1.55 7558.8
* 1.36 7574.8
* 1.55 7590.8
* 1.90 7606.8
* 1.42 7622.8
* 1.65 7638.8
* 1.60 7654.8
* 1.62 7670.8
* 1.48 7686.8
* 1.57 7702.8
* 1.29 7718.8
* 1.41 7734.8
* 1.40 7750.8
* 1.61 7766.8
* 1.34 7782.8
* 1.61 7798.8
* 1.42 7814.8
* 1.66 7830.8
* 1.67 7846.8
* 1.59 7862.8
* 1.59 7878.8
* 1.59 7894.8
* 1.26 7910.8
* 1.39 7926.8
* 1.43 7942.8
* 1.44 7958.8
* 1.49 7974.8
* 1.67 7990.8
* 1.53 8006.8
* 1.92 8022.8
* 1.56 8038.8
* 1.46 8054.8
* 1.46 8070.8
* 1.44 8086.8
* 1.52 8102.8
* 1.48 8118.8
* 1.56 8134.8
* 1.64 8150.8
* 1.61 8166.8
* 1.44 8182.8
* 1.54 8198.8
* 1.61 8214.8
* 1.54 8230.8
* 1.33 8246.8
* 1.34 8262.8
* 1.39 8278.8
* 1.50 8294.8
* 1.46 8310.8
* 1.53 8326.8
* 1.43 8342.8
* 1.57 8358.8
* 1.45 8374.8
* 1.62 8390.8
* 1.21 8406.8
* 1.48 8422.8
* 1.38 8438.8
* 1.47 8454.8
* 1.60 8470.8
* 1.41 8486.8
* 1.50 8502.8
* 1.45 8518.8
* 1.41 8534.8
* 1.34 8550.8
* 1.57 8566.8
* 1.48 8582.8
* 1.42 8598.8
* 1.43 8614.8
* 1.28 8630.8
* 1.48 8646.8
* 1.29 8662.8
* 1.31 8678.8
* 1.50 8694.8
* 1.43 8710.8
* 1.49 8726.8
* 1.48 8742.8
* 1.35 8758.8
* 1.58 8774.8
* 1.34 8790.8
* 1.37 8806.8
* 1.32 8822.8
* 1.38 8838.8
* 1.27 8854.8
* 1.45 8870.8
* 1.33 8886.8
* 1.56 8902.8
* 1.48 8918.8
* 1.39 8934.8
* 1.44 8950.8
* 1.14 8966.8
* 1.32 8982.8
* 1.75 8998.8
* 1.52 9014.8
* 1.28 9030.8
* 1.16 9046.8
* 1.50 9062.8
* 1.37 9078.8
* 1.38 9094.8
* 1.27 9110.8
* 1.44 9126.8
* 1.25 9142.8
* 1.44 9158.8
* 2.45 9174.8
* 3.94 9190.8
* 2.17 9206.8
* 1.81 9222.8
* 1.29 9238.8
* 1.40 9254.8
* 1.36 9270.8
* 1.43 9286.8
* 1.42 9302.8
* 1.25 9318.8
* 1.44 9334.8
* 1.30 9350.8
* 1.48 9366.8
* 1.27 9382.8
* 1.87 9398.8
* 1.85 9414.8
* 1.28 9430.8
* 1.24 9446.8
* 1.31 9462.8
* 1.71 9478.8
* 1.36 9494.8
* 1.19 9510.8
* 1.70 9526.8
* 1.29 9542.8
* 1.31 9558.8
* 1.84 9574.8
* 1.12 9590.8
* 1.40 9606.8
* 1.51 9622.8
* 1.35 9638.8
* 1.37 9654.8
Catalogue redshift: 0.40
